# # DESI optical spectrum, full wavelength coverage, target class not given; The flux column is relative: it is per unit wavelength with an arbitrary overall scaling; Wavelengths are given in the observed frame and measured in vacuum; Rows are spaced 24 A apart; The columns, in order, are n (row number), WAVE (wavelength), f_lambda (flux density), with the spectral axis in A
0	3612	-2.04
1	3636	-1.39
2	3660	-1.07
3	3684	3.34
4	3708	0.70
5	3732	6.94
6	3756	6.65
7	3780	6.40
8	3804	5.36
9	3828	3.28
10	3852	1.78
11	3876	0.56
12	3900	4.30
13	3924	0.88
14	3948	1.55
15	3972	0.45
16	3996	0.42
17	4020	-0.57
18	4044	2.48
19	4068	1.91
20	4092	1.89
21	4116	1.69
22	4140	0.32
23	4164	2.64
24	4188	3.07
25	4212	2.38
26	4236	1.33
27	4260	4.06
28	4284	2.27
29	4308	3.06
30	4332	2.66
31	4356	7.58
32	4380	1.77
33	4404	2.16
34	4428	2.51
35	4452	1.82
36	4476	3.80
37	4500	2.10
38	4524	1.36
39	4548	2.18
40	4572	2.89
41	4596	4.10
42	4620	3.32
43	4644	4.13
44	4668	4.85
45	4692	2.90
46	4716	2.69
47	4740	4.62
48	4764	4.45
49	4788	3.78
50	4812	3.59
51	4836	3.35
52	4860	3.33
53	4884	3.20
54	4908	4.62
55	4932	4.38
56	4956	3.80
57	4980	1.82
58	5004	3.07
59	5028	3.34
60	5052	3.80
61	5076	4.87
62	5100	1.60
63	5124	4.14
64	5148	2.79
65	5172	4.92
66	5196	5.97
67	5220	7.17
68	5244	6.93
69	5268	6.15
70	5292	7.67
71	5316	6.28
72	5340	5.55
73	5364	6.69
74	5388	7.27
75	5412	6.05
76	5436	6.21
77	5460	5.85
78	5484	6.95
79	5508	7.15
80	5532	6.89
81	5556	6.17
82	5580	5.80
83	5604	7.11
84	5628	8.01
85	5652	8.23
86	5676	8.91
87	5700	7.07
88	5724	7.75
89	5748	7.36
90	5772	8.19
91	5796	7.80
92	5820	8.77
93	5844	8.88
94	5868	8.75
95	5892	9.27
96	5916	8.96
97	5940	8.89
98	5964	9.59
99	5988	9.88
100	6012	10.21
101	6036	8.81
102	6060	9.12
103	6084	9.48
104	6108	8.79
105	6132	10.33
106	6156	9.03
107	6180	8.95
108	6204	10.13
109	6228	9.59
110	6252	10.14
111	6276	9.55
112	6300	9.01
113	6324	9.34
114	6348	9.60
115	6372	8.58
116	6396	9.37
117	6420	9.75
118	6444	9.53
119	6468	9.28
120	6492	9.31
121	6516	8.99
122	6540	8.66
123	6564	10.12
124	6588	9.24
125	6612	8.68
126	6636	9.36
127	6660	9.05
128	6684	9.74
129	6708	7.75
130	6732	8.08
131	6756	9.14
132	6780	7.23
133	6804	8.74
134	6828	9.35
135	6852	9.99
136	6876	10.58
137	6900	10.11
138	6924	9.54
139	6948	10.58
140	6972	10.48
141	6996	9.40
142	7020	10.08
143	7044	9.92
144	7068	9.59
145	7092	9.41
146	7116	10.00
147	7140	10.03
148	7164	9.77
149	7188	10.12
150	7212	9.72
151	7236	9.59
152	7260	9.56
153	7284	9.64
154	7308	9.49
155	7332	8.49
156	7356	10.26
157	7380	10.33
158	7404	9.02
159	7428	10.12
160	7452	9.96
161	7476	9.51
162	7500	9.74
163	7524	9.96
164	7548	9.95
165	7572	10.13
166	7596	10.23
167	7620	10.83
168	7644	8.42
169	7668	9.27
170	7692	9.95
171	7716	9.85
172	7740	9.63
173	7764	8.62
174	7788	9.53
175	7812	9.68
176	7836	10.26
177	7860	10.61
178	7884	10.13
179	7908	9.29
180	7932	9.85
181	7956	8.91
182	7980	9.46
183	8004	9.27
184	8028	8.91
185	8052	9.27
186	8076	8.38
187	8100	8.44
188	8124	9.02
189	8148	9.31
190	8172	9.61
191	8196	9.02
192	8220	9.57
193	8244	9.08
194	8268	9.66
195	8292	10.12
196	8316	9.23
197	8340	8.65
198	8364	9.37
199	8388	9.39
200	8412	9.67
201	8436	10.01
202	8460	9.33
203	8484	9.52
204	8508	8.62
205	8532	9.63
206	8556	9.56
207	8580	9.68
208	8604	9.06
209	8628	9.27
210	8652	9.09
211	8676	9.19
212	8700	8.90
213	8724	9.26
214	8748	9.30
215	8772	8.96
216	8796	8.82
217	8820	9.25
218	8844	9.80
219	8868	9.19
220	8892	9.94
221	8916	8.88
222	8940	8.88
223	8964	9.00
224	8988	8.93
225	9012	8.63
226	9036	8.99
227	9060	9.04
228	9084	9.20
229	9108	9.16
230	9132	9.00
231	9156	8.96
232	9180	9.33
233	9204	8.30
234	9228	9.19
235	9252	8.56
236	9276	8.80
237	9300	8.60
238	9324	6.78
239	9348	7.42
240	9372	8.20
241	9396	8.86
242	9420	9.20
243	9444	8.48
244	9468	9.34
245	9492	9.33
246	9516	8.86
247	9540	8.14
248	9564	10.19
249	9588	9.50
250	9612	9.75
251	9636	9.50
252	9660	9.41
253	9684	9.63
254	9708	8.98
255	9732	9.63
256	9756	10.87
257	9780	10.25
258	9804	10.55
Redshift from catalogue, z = 0.30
